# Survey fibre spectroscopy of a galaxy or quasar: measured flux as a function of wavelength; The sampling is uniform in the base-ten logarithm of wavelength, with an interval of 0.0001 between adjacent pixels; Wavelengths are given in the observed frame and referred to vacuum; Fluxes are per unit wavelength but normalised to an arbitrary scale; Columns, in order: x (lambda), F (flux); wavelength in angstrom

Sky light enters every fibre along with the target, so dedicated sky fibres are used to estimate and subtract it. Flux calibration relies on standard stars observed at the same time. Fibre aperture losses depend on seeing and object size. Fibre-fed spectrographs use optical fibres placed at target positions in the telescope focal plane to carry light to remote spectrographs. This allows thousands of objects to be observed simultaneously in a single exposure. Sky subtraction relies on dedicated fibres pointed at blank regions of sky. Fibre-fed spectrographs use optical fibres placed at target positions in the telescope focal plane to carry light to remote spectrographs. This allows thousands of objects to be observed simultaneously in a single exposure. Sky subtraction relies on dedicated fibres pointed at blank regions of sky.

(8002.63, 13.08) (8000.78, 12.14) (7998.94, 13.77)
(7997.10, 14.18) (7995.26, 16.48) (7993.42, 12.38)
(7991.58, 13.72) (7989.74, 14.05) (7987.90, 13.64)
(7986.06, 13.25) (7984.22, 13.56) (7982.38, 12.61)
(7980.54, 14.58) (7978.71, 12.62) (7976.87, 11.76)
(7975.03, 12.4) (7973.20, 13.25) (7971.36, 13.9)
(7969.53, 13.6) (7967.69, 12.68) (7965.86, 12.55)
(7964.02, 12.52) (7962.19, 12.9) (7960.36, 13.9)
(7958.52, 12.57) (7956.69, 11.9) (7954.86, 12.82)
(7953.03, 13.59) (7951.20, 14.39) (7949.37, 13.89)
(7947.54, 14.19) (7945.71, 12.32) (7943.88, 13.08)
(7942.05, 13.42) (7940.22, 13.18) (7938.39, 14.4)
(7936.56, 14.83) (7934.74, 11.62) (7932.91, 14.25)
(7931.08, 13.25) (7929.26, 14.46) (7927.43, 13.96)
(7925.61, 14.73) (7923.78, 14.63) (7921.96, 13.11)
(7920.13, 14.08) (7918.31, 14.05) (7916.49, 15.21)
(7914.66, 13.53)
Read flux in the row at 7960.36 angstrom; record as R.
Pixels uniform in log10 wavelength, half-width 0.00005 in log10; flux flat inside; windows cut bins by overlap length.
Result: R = 13.9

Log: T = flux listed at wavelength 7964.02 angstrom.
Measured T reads 12.52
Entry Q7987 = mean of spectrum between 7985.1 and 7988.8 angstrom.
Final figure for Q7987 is 13.4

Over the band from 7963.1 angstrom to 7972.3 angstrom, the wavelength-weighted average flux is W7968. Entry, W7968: 13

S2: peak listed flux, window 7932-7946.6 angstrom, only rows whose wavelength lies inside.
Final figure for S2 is 14.83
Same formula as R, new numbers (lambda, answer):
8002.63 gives 13.08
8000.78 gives 12.14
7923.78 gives 14.63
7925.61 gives 14.73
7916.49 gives 15.21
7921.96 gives 13.11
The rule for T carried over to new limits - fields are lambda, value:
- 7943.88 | 13.08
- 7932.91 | 14.25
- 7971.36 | 13.9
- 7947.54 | 14.19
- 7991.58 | 13.72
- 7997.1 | 14.18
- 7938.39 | 14.4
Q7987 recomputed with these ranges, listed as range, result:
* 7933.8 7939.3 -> 13.6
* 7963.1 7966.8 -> 12.5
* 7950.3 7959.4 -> 13.1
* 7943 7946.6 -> 12.7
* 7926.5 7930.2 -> 14.2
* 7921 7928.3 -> 14.1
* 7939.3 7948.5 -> 13.2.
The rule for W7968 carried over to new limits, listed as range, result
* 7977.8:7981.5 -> 13.6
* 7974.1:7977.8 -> 12.1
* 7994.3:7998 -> 15.3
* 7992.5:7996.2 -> 14.4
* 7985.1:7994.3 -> 13.4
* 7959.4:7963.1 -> 13.4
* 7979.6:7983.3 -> 13.6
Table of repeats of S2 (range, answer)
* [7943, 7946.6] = 13.08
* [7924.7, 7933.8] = 14.73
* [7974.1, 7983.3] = 14.58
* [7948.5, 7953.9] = 14.39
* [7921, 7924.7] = 14.63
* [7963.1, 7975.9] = 13.9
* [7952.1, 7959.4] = 13.59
